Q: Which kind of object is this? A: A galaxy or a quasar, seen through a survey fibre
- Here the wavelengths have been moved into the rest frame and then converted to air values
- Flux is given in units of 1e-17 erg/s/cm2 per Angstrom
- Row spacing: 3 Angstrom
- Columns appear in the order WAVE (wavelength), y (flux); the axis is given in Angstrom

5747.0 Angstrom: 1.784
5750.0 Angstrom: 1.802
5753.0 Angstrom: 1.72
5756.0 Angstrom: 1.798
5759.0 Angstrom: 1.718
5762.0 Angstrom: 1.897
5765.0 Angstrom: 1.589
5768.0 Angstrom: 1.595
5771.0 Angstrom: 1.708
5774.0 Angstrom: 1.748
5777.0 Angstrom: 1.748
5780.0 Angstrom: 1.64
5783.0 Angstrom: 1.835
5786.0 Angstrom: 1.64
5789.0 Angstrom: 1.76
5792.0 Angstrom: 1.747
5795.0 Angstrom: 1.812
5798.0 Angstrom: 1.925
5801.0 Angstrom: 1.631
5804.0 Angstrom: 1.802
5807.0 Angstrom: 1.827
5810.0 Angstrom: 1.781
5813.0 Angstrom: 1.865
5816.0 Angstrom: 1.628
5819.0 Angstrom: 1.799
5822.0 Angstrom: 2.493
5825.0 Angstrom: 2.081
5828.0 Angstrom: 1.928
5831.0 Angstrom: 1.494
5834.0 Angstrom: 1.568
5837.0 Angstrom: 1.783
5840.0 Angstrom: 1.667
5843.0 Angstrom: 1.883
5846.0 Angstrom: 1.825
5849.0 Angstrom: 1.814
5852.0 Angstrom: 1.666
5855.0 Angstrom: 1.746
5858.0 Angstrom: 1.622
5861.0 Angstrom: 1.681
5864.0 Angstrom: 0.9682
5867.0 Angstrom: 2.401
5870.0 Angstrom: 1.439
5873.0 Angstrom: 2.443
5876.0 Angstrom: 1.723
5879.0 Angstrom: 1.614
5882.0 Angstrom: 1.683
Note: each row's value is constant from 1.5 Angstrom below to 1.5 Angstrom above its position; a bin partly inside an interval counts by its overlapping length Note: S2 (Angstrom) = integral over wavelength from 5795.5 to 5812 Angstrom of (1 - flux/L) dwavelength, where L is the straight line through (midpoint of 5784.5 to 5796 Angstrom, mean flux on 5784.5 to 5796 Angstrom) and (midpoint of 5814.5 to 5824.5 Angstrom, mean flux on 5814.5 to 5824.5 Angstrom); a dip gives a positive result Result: 0.47 Angstrom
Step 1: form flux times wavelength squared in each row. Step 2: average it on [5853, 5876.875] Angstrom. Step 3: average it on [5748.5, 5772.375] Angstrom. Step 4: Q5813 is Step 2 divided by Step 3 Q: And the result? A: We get 1.05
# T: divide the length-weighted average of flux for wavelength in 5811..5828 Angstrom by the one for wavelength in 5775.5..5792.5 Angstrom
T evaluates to 1.14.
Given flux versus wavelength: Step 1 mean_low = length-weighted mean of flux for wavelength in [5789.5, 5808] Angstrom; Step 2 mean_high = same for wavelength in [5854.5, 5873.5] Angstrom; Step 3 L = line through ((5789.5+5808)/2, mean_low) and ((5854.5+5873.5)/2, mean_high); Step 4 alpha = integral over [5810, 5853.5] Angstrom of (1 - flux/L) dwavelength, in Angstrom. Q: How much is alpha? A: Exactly -1.61 Angstrom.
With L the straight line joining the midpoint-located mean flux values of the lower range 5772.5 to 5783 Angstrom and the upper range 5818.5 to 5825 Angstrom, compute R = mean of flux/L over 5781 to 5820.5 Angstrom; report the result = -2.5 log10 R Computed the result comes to 0.11 mag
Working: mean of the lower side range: 1.73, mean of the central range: 1.77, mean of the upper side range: 2.18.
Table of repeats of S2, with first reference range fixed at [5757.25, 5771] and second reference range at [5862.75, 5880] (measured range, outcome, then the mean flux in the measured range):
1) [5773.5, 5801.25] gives -0.6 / 1.75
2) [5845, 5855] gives 0.0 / 1.76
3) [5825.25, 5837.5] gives 0.2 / 1.73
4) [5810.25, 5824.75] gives -1.7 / 1.94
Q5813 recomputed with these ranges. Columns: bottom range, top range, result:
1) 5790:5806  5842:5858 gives 1.01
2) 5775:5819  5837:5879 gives 1.02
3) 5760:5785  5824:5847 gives 1.05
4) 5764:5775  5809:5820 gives 1.08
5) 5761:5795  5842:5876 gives 1.06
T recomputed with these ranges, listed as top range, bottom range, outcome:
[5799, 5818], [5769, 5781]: 1.03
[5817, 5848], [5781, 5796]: 1.05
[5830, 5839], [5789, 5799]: 0.90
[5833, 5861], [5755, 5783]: 1.01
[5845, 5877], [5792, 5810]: 0.98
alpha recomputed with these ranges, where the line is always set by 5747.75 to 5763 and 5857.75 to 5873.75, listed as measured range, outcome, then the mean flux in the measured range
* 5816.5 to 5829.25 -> -2.1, 2.04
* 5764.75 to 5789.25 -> 1.1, 1.7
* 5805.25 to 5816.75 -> -0.2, 1.79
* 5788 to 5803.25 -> -0.1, 1.78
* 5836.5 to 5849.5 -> -0.3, 1.79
